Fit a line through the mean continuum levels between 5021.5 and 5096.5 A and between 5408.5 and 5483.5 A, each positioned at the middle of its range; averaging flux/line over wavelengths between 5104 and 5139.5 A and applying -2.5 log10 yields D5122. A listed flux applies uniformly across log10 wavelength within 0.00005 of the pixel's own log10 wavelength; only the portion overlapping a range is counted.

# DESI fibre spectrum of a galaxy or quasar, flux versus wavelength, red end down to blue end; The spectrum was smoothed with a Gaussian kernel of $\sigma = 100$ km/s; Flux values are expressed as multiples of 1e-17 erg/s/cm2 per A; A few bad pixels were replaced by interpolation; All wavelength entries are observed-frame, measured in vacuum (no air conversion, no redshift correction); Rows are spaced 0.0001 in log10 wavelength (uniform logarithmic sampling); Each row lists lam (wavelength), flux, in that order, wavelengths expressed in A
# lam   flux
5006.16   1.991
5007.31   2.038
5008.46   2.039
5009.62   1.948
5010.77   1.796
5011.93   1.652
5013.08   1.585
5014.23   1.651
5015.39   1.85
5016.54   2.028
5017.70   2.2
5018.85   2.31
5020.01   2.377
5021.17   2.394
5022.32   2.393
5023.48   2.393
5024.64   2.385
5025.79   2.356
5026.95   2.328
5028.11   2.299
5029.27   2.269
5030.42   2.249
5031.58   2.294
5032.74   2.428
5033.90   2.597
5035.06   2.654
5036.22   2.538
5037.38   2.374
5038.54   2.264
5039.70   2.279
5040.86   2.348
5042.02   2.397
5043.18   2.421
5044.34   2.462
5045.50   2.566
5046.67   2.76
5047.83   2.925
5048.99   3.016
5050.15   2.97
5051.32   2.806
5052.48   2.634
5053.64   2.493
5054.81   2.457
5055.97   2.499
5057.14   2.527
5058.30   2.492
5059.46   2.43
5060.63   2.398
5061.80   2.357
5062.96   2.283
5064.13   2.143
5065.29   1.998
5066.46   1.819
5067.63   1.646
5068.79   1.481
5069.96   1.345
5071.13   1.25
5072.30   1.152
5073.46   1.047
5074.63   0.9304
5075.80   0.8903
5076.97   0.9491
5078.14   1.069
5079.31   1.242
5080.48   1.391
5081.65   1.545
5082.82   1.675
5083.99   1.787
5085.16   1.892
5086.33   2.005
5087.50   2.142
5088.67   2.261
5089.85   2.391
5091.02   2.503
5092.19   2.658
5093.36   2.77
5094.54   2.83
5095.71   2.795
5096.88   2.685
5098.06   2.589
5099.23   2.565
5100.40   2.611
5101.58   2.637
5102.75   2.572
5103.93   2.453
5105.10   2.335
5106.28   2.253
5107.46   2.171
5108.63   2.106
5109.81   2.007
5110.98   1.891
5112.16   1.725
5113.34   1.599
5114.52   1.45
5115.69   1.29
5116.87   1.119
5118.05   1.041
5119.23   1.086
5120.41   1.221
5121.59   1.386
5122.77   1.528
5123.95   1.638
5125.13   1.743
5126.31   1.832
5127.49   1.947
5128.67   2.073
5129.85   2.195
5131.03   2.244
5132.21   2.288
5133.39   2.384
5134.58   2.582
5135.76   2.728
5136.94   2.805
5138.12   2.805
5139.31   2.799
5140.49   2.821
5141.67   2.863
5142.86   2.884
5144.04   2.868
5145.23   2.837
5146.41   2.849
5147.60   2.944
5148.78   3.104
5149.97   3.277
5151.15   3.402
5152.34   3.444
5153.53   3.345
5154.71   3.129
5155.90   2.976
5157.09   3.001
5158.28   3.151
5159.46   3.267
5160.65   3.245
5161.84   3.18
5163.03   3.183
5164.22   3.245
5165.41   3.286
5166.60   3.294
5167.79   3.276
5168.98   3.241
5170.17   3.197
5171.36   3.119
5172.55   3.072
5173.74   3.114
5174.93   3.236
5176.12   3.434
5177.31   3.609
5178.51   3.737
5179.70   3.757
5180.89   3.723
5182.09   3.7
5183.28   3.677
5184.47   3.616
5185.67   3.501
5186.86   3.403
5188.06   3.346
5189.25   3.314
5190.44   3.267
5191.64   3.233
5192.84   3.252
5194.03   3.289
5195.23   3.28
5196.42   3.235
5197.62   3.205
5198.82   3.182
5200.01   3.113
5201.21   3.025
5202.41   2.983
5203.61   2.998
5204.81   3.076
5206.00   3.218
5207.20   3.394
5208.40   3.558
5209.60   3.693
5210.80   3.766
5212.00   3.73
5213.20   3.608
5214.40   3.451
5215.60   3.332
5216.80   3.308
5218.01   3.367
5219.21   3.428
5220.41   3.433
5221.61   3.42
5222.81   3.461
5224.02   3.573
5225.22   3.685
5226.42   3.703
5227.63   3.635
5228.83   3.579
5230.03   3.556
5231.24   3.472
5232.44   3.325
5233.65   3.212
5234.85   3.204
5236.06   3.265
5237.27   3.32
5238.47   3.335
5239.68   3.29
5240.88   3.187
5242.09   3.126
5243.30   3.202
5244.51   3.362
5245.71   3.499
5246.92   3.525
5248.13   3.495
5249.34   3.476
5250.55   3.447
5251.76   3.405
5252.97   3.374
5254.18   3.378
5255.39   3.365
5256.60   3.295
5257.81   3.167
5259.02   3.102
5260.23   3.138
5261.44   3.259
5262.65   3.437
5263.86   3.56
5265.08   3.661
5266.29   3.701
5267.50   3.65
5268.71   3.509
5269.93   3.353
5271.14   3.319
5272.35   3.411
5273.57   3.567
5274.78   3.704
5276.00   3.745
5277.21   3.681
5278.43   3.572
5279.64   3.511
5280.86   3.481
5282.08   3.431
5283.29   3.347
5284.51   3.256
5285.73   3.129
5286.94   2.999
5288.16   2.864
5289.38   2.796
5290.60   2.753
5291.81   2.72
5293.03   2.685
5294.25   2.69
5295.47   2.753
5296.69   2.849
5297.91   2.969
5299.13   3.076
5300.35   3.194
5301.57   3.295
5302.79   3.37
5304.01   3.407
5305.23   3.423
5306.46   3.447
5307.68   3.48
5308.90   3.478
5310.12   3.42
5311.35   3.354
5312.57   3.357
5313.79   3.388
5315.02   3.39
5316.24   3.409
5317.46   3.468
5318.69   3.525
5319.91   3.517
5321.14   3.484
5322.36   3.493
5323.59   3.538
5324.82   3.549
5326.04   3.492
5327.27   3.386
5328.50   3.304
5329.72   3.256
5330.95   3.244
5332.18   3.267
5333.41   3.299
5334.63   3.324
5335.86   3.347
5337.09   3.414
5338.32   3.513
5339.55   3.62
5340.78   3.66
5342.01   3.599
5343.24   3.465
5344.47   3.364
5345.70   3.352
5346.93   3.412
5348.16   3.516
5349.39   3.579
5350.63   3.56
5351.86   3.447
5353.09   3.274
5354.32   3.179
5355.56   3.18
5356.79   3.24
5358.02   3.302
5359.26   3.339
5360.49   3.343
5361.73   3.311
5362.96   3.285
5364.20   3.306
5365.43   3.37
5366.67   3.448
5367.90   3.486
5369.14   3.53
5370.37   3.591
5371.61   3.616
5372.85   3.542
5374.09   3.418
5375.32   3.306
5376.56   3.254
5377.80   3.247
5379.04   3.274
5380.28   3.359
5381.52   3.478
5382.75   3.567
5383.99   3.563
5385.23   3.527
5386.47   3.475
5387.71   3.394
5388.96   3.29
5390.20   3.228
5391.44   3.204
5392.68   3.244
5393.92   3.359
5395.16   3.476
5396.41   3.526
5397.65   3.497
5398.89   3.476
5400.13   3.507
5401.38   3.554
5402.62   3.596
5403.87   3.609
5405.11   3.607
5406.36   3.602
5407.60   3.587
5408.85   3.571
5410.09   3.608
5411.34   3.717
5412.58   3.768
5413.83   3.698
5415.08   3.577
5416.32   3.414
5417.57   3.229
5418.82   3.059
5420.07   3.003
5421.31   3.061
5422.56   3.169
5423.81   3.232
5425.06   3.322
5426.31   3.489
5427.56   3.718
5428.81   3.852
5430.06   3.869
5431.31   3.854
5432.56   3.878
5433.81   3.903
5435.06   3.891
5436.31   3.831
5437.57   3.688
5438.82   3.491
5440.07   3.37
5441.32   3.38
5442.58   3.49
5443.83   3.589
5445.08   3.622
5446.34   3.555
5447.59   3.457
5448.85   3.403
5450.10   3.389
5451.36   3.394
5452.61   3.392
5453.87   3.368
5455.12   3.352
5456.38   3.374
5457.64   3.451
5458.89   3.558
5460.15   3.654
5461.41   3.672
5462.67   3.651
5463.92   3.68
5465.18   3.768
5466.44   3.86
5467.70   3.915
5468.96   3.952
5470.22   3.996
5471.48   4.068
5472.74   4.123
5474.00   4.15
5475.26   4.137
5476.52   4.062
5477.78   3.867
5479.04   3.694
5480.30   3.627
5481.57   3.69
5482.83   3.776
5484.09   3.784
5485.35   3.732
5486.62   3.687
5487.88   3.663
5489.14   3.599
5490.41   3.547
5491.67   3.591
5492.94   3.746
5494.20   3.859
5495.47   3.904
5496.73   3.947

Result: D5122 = 0.236 mag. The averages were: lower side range 2.17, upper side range 3.62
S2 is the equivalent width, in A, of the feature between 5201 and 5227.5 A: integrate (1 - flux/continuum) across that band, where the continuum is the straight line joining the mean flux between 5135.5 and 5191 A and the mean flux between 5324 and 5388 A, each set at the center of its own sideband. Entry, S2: -1.30 A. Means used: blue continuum 3.22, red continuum 3.41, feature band 3.43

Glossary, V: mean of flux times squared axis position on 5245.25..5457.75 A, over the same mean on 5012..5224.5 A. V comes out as 1.43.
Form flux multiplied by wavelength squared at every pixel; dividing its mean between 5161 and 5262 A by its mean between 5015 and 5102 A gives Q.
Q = 1.6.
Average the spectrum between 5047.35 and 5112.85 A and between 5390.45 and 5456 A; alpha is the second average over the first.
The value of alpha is 1.66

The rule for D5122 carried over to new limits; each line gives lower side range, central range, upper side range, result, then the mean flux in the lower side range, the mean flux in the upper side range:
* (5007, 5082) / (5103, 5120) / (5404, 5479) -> 0.317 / 2.11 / 3.62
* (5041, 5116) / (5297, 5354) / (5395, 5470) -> -0.094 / 2.12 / 3.56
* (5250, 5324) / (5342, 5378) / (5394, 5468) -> 0.013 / 3.32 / 3.54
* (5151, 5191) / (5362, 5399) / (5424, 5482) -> 0.057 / 3.34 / 3.68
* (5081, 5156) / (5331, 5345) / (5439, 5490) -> -0.085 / 2.31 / 3.67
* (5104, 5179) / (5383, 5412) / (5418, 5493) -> -0.015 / 2.59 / 3.63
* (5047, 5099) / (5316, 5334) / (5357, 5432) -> -0.087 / 2.08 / 3.45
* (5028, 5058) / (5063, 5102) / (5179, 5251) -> 0.394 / 2.52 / 3.4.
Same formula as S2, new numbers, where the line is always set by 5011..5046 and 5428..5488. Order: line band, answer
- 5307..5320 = -0.9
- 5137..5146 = -0.6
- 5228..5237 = -1.3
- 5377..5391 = 0.2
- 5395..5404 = -0.1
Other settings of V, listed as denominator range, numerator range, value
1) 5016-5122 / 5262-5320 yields 1.70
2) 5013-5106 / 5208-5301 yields 1.64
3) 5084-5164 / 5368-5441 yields 1.60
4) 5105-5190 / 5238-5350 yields 1.30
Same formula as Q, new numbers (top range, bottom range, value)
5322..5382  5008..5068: 1.65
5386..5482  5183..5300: 1.16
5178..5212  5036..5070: 1.50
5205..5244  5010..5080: 1.72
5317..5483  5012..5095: 1.87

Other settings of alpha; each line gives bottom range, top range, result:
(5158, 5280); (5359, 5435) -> 1.02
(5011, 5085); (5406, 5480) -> 1.72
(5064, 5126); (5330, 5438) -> 1.89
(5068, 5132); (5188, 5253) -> 1.82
